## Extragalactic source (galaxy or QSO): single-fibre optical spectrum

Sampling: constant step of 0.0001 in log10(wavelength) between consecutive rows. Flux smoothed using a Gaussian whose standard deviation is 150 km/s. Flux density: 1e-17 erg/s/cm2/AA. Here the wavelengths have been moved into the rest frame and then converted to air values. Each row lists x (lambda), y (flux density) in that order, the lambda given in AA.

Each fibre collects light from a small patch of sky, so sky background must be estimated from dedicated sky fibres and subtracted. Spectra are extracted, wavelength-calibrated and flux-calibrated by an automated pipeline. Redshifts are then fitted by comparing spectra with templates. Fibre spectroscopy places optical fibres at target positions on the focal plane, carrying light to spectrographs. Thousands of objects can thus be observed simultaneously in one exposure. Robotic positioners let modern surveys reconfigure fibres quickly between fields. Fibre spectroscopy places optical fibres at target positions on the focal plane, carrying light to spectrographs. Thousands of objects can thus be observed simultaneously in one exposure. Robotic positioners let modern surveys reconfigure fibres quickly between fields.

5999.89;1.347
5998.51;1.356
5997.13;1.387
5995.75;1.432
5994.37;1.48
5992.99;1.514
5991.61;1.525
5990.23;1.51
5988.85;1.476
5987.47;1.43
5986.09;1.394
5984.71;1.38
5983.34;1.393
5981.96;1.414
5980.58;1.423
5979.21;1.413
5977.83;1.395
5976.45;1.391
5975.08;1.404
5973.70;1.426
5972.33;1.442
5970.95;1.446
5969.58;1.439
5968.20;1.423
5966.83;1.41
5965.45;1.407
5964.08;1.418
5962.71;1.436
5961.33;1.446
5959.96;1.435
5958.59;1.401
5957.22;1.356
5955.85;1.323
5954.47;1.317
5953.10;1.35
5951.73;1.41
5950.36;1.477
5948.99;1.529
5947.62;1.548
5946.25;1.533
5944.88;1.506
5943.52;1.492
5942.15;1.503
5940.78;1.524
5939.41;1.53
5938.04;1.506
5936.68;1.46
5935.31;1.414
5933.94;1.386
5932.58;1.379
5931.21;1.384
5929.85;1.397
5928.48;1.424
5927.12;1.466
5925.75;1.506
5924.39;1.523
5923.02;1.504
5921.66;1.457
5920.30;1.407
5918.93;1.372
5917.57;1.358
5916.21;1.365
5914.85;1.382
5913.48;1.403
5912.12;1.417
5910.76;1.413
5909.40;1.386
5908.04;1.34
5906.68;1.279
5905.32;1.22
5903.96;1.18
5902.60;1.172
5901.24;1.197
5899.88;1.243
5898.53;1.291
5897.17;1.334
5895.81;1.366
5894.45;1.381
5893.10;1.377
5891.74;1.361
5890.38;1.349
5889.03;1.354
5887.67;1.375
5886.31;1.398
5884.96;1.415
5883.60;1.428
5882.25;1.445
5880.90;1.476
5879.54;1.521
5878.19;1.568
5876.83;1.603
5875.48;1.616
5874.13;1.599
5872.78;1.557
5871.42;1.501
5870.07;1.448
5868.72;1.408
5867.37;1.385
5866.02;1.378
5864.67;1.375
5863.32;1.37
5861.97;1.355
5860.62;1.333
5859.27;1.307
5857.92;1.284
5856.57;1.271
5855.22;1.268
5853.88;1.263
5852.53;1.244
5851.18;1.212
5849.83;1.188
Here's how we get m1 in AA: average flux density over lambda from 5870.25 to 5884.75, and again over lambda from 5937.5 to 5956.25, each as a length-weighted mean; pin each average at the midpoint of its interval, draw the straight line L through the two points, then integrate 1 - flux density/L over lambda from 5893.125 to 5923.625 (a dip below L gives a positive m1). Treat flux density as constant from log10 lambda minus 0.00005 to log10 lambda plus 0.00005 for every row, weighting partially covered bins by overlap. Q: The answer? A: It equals 3.2 AA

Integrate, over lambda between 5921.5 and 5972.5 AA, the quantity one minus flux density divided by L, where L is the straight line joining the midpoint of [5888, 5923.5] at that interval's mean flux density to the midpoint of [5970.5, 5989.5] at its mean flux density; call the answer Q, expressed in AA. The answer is -2.3 AA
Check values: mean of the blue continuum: 1.34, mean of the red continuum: 1.42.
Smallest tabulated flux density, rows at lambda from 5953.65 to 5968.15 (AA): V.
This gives 1.317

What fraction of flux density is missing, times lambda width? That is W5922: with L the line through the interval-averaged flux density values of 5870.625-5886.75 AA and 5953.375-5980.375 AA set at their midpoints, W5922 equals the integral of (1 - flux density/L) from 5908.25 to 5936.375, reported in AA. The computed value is 0.8 AA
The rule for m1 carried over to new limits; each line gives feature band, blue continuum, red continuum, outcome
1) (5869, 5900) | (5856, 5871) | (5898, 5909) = -3.3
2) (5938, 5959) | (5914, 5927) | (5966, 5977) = -0.4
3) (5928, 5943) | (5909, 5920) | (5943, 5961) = -0.3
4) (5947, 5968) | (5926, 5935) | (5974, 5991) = 0.0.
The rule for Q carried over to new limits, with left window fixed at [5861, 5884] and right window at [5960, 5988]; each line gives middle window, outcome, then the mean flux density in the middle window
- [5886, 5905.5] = 2.0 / 1.31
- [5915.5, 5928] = 0.0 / 1.44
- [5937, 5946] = -0.5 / 1.51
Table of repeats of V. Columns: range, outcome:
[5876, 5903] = 1.172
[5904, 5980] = 1.22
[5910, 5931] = 1.358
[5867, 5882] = 1.385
